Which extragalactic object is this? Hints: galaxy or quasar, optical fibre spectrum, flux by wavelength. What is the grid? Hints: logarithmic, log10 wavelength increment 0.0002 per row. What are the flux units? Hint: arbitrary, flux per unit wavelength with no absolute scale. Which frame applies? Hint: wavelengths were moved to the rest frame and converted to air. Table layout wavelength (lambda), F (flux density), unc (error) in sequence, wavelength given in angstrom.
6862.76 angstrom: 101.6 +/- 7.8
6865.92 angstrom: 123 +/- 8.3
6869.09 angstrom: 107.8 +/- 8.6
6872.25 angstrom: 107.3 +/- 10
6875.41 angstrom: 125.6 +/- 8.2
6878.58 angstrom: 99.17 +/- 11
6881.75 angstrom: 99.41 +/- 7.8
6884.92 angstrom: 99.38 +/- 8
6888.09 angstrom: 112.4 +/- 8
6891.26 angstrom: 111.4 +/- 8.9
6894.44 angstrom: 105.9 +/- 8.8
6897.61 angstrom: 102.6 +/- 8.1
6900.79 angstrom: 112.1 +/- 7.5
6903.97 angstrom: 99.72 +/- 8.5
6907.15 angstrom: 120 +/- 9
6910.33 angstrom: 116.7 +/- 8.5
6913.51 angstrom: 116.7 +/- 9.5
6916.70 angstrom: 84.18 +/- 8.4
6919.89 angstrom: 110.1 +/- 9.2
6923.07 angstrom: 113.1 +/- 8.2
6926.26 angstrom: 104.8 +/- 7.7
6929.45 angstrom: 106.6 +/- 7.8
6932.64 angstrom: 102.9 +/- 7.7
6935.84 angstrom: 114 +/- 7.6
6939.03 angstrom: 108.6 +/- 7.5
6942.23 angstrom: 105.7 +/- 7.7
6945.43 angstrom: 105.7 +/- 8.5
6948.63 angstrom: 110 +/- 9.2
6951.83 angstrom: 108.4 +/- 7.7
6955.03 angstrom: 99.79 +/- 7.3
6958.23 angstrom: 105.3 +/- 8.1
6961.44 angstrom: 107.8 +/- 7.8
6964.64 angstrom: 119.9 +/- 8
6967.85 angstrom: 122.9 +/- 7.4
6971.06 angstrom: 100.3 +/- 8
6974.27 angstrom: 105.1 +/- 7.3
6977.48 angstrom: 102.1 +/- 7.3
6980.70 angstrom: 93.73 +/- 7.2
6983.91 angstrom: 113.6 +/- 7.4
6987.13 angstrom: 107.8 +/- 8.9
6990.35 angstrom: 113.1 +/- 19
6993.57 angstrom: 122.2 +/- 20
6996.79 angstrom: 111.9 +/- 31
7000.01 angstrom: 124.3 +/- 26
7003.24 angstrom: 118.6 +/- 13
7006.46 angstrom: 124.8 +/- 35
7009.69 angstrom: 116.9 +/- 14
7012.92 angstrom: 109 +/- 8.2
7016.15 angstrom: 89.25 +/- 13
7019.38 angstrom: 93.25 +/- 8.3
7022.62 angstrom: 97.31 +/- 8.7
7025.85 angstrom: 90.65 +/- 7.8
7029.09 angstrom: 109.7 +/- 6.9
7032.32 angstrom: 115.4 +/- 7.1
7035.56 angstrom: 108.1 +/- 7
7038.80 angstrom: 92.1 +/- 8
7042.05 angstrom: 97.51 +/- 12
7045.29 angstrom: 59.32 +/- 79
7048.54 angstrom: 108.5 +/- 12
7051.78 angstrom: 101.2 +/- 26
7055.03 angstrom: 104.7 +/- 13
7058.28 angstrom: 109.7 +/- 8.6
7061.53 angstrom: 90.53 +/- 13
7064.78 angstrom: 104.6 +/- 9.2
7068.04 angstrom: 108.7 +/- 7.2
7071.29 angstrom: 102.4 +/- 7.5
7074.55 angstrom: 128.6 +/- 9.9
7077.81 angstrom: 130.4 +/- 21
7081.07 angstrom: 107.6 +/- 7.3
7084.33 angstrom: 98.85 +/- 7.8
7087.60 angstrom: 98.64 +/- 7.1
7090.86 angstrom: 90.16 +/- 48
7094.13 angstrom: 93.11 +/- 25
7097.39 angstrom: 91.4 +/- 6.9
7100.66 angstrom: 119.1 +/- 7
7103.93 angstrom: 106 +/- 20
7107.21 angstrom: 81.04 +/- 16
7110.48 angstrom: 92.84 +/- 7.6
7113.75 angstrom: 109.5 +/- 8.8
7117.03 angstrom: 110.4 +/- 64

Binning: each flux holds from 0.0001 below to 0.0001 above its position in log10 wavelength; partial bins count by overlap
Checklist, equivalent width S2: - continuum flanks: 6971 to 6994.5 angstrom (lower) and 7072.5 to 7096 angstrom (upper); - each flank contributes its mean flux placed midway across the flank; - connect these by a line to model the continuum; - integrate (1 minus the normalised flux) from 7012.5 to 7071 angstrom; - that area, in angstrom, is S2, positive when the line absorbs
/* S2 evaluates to 4.1 angstrom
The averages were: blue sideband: 107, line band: 99.3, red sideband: 107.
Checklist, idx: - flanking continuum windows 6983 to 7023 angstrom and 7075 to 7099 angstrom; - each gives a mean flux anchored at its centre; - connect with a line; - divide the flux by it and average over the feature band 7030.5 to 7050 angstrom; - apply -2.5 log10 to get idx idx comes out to 0.11 mag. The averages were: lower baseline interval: 111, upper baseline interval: 103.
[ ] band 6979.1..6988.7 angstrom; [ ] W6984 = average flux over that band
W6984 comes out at 105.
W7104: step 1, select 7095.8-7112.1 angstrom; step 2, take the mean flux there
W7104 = 98.1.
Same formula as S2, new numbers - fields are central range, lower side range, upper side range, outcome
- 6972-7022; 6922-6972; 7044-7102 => -1.4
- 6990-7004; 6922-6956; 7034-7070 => -2.1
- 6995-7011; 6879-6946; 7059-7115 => -2.2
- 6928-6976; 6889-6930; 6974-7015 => 0.9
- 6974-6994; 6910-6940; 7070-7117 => -0.3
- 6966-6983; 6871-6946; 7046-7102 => 0.2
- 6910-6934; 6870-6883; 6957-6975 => 0.6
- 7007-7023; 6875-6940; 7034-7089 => 0.2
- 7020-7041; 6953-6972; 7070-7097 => 1.1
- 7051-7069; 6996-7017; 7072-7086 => 1.9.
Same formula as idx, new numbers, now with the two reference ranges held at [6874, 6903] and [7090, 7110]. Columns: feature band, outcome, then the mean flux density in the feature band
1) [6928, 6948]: -0.026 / 107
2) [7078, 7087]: -0.099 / 107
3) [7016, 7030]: 0.051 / 96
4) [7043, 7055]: 0.081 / 92.1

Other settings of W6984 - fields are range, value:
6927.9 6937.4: 108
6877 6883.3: 99.3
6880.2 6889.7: 104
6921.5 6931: 108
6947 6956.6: 106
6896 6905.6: 105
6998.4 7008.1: 123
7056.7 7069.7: 103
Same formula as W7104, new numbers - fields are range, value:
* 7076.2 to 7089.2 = 109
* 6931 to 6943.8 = 108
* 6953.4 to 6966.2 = 108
